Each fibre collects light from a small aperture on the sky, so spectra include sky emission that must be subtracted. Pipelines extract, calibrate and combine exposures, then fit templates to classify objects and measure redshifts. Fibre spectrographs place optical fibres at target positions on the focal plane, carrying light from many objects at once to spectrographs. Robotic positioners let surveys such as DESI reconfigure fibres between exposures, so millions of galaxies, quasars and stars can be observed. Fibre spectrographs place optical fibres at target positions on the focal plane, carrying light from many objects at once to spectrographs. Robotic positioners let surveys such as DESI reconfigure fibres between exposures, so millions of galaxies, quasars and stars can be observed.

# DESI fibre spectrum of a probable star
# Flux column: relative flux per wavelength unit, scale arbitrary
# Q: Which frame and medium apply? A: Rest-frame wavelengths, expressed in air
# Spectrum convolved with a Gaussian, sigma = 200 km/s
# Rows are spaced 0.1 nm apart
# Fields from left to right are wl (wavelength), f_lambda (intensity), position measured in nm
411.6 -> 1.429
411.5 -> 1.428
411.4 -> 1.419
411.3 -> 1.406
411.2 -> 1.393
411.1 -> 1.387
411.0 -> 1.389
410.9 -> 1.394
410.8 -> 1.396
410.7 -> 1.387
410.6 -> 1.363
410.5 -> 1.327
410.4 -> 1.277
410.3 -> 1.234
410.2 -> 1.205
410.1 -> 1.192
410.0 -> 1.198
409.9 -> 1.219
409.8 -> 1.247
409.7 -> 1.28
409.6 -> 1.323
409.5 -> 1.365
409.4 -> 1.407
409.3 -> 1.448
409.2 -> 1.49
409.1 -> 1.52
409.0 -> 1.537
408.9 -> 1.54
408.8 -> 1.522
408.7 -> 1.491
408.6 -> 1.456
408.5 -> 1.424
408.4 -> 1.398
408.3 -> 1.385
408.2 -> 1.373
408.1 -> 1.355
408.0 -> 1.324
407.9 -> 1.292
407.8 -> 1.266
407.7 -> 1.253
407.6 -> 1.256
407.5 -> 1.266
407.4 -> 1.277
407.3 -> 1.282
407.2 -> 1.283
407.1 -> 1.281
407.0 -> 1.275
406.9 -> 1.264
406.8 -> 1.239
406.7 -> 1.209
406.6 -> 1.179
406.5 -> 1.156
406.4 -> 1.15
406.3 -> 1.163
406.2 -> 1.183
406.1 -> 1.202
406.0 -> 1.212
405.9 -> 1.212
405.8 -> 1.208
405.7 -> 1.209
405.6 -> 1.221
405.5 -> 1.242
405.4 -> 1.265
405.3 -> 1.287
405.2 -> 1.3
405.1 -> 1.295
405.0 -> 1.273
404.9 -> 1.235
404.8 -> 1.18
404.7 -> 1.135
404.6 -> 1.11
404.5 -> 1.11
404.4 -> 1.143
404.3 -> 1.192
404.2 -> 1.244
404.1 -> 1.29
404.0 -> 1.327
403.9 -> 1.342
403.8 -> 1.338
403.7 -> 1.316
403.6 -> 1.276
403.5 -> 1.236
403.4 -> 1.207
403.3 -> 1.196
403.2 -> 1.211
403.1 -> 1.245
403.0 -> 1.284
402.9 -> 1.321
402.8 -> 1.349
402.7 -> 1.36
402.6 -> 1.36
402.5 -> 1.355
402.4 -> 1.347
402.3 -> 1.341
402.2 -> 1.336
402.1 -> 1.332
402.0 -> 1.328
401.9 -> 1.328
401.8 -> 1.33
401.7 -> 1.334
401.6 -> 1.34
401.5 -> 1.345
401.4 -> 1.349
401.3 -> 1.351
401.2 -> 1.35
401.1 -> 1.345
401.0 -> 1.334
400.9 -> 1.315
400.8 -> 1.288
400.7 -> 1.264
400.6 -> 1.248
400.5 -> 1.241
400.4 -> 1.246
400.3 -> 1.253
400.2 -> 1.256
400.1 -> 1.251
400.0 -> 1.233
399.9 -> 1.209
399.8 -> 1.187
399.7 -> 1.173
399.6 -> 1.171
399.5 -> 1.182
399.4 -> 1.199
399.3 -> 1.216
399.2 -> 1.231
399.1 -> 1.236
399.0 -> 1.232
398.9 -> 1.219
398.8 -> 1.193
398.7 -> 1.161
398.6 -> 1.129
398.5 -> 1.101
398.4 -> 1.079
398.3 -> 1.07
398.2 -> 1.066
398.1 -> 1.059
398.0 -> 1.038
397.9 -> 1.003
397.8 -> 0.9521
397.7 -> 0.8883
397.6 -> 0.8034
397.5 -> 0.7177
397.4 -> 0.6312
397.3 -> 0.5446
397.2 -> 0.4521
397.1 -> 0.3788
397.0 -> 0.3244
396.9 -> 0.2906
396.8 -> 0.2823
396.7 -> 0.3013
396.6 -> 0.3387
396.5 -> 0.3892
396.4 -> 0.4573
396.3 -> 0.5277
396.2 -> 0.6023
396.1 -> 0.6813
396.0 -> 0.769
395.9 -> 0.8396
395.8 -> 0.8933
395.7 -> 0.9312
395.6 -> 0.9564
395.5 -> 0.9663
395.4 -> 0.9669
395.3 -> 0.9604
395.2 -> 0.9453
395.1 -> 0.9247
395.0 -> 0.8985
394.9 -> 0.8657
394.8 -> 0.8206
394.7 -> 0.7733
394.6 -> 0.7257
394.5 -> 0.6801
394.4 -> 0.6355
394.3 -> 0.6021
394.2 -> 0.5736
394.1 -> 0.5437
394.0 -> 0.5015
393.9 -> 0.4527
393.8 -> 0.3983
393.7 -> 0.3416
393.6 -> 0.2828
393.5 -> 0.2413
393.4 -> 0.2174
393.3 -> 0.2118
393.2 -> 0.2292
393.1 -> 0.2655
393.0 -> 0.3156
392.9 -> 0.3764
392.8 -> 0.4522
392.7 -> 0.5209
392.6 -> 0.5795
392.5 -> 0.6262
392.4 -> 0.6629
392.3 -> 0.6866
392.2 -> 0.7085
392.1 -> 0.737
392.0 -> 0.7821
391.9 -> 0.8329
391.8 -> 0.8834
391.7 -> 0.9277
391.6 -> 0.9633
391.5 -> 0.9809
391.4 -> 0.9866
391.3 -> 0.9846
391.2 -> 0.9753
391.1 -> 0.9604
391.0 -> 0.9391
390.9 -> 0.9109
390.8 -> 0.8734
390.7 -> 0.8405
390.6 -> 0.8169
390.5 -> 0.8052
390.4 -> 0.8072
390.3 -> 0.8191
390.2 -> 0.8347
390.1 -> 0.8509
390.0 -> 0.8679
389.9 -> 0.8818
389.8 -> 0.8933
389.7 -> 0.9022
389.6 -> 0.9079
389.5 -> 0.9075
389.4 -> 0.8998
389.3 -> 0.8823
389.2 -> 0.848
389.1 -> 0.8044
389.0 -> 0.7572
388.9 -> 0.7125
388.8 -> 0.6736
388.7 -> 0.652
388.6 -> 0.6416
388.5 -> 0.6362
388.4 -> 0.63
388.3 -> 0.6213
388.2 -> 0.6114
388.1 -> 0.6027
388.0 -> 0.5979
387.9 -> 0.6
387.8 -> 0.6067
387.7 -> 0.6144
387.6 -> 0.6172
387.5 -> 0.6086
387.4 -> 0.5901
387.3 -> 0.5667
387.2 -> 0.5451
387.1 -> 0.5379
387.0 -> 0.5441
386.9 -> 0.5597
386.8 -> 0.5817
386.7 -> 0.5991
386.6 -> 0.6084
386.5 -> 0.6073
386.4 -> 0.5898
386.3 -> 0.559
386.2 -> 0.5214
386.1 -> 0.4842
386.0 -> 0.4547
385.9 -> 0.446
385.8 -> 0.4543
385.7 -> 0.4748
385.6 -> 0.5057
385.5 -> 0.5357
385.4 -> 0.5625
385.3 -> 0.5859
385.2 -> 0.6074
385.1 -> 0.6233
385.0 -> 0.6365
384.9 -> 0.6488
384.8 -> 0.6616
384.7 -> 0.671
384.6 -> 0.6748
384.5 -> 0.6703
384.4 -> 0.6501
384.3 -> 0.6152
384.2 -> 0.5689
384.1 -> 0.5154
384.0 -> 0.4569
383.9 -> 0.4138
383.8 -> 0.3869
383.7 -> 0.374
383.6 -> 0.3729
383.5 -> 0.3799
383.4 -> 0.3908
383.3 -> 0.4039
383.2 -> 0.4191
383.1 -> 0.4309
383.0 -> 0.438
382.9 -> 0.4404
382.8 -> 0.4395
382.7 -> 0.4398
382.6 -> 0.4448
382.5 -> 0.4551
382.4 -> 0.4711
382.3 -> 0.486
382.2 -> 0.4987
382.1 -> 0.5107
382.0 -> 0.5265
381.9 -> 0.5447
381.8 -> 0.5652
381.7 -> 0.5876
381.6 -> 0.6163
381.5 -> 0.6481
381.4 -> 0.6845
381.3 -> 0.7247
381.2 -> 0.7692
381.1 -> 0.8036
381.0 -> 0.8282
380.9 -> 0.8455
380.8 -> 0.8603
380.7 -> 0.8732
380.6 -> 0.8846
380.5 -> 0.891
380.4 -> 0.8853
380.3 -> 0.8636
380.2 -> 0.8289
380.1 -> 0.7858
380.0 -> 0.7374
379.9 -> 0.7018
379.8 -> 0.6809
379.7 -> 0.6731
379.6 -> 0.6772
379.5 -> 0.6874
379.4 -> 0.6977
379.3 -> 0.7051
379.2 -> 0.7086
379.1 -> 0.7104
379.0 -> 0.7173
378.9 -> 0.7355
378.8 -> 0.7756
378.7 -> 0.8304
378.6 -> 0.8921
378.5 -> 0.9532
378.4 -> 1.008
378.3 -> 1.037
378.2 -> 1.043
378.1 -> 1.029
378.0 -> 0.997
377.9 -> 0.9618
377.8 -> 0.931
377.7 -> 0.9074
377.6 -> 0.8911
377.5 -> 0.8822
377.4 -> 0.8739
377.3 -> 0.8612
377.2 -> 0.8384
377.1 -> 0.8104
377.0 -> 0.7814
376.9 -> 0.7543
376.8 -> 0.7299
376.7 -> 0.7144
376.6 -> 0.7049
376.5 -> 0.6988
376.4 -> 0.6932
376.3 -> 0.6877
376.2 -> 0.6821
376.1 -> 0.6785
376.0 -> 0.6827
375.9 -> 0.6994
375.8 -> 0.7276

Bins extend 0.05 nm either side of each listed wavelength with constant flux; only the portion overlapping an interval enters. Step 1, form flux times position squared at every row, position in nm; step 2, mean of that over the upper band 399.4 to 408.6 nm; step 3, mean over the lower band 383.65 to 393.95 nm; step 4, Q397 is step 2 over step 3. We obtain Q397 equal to 2.13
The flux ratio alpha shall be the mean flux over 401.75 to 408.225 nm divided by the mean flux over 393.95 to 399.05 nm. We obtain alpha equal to 1.6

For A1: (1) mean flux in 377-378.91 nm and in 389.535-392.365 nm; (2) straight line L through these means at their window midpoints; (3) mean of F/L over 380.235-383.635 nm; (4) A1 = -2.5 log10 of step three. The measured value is 0.43 mag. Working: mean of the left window 0.909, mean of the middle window 0.603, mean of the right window 0.869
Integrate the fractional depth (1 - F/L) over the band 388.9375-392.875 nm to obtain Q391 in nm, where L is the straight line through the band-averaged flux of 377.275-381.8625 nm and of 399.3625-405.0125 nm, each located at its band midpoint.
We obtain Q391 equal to 0.809 nm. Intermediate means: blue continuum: 0.809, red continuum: 1.27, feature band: 0.825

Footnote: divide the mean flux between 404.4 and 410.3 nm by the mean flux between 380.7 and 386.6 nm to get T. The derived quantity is 2.3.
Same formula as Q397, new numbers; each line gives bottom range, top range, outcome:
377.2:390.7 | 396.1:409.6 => 1.92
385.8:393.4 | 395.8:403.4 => 1.63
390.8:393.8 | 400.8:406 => 2.12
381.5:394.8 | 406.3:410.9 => 2.38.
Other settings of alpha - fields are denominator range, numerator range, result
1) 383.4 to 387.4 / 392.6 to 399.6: 1.34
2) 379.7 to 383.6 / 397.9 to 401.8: 1.96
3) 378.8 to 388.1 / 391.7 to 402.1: 1.44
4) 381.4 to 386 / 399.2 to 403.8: 2.48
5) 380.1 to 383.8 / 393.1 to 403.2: 1.58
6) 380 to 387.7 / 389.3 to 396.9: 1.20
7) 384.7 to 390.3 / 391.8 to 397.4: 0.90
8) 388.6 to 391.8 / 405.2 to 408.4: 1.45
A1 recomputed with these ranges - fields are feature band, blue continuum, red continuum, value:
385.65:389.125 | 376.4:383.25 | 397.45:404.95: 0.47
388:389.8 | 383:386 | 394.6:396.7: -0.21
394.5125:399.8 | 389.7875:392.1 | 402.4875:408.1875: 0.22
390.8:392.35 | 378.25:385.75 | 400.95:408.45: 0.03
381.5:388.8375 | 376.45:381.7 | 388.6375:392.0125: 0.47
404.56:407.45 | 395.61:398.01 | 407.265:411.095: -0.06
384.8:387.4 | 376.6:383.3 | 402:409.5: 0.48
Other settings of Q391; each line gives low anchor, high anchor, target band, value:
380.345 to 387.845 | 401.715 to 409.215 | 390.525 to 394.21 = 0.872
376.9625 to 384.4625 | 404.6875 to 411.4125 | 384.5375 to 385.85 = 0.334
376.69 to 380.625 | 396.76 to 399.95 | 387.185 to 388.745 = 0.487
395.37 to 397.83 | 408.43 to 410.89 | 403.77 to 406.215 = -0.281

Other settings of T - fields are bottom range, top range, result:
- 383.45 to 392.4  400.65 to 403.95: 1.93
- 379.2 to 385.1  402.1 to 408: 2.04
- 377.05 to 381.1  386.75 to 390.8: 0.86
